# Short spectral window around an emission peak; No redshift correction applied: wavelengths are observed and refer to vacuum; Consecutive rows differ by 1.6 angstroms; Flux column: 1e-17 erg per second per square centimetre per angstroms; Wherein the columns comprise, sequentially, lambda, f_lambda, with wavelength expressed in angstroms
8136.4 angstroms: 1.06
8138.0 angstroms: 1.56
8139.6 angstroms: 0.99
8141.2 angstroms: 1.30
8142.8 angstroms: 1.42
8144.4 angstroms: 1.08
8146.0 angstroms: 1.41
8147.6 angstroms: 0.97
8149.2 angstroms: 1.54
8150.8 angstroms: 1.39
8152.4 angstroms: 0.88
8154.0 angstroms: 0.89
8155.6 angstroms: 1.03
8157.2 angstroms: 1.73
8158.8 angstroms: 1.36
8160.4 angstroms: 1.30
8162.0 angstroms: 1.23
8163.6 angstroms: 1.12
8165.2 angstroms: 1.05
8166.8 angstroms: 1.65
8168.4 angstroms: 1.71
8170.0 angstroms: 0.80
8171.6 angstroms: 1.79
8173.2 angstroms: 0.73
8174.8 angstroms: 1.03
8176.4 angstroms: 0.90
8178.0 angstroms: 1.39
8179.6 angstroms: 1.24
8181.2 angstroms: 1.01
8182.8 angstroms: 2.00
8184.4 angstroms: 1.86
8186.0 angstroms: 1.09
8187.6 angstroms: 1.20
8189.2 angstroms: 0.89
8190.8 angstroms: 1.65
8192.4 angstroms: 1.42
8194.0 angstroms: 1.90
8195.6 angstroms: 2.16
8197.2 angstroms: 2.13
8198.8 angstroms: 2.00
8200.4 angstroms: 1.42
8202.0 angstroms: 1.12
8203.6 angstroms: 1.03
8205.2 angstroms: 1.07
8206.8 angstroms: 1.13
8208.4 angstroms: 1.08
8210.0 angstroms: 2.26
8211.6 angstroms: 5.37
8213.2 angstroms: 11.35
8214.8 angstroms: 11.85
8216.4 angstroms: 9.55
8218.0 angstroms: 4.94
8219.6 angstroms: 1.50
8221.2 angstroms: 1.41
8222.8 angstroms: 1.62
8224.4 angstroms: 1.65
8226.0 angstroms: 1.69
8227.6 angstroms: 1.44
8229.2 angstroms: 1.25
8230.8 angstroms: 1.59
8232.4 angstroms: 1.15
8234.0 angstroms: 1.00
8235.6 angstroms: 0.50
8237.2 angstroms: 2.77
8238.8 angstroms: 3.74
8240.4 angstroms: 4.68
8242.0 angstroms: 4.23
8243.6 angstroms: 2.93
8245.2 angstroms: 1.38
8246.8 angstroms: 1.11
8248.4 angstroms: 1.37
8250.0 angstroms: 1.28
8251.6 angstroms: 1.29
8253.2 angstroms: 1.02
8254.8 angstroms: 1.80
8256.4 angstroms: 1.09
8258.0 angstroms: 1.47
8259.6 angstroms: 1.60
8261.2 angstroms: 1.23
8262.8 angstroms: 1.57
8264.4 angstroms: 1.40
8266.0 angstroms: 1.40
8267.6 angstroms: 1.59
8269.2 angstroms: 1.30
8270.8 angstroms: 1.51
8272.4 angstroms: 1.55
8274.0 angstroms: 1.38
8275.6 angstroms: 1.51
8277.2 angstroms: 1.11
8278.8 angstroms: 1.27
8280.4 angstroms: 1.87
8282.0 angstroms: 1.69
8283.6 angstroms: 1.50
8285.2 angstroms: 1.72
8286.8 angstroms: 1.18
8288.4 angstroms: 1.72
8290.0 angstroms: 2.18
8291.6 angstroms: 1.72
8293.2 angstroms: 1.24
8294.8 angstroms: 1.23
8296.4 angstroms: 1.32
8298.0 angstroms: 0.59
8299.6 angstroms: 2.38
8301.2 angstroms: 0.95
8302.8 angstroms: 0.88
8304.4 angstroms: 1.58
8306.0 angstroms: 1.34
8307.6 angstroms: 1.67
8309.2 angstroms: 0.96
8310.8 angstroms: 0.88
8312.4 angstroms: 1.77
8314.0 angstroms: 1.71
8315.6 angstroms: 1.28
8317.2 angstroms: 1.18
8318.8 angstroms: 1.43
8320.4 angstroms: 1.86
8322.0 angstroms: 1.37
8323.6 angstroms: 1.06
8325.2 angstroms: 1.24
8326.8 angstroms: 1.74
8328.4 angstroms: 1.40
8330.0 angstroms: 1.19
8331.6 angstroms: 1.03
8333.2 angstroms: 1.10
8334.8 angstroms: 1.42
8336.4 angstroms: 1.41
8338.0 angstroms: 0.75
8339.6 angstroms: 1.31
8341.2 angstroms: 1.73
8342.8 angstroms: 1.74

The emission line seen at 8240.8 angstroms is [N II] 6583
